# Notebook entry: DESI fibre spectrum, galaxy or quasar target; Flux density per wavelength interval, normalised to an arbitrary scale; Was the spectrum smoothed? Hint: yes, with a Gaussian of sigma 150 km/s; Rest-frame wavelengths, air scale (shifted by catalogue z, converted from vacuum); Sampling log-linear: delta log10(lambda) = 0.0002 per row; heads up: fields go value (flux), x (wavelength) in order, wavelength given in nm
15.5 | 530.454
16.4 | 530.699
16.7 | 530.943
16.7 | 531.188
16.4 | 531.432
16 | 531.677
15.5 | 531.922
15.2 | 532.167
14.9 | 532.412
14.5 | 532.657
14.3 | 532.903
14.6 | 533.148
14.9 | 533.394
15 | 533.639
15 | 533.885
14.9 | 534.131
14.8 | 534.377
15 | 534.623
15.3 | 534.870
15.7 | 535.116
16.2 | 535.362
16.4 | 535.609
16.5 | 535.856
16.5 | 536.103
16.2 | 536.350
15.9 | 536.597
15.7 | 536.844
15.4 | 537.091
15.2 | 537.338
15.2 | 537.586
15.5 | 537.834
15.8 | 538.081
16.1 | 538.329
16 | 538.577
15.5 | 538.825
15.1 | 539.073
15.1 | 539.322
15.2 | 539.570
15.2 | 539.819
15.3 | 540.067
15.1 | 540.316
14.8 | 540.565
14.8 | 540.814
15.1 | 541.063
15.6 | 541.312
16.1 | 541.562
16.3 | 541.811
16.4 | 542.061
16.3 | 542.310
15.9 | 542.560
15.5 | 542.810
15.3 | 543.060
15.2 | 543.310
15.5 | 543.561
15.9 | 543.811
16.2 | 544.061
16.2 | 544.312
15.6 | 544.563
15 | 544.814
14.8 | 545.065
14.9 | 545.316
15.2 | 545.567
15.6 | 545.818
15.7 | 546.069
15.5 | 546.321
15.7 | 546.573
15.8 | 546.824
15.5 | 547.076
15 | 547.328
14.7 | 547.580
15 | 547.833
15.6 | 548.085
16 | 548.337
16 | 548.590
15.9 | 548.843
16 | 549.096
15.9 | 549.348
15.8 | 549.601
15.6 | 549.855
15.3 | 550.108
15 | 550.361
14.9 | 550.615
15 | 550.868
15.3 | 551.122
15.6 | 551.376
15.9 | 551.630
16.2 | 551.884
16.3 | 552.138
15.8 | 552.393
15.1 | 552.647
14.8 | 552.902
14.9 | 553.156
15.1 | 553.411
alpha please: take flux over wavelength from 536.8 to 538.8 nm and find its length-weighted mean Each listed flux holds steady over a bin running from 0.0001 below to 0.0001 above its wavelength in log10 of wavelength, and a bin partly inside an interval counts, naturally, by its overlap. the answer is 15.6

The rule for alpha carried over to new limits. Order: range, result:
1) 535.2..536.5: 16.3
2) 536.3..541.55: 15.4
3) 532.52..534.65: 14.8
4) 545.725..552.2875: 15.6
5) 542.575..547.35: 15.5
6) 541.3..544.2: 15.9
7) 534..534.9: 15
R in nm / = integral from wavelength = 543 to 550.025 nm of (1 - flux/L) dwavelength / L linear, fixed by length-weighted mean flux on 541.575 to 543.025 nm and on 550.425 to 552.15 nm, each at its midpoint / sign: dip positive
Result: 0.12 nm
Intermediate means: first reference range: 16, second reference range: 15.5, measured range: 15.5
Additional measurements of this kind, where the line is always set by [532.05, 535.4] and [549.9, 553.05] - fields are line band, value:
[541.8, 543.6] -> -0.067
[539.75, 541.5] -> 0.001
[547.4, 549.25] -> -0.027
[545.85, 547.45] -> -0.023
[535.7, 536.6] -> -0.076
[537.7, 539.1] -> -0.055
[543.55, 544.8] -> -0.048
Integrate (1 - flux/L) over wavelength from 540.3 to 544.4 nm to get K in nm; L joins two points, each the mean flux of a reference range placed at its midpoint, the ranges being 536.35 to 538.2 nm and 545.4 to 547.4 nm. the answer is -0.03 nm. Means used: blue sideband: 15.6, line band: 15.7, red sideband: 15.5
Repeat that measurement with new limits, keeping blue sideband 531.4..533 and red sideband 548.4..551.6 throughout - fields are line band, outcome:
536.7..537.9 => -0.01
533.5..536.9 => -0.09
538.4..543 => -0.05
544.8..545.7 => 0.03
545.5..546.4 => 0.00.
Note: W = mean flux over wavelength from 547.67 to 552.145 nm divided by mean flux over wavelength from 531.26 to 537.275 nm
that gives 1.01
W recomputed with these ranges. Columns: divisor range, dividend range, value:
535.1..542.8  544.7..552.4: 0.99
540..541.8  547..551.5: 1.01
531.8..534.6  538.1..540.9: 1.03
